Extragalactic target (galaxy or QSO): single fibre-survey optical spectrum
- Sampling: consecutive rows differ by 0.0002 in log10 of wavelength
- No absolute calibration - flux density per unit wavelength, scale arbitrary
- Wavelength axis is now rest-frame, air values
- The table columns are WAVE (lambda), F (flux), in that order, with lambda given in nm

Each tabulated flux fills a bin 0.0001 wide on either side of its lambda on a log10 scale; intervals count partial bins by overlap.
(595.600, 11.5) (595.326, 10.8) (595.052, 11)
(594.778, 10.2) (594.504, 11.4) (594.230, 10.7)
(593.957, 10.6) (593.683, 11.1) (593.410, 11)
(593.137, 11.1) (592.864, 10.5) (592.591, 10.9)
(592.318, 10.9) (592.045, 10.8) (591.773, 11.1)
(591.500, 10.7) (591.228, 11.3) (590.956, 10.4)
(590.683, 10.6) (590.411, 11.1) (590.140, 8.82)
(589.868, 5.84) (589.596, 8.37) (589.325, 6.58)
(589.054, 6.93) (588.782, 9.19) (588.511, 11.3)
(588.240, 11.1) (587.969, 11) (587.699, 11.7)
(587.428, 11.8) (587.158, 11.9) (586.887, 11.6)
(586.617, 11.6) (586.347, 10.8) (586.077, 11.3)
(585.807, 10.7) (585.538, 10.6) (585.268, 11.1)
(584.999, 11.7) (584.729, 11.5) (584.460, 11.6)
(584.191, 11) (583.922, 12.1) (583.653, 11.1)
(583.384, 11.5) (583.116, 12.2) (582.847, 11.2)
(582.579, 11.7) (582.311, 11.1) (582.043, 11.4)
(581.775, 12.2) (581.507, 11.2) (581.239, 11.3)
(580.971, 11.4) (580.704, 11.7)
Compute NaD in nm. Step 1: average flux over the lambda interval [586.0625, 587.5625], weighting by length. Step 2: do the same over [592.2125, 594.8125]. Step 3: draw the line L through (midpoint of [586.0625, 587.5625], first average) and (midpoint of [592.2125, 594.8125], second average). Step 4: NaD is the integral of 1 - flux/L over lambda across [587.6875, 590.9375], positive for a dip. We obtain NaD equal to 0.56 nm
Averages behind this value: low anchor 11.5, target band 9.32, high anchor 10.9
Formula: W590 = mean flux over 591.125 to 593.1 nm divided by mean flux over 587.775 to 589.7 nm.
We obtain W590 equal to 1.17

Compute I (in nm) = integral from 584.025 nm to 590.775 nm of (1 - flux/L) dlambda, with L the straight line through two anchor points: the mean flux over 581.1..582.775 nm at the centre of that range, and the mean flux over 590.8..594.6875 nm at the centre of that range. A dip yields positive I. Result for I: 0.48 nm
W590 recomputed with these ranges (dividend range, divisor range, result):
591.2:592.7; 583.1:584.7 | 0.95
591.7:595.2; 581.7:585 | 0.94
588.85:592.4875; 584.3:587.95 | 0.84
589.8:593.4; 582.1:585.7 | 0.91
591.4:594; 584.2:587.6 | 0.96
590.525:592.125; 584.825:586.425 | 0.98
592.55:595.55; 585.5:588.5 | 0.96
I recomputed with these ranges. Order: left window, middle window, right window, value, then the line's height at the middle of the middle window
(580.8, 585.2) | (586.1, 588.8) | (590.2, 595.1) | -0.02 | 11.2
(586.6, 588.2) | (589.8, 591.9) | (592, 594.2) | 0.19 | 11.1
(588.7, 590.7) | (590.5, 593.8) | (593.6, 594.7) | -0.40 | 9.72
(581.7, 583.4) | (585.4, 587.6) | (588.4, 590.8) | -0.29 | 9.98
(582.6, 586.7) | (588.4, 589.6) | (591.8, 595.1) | 0.29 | 11.1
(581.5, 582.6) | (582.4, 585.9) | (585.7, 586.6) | -0.03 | 11.3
